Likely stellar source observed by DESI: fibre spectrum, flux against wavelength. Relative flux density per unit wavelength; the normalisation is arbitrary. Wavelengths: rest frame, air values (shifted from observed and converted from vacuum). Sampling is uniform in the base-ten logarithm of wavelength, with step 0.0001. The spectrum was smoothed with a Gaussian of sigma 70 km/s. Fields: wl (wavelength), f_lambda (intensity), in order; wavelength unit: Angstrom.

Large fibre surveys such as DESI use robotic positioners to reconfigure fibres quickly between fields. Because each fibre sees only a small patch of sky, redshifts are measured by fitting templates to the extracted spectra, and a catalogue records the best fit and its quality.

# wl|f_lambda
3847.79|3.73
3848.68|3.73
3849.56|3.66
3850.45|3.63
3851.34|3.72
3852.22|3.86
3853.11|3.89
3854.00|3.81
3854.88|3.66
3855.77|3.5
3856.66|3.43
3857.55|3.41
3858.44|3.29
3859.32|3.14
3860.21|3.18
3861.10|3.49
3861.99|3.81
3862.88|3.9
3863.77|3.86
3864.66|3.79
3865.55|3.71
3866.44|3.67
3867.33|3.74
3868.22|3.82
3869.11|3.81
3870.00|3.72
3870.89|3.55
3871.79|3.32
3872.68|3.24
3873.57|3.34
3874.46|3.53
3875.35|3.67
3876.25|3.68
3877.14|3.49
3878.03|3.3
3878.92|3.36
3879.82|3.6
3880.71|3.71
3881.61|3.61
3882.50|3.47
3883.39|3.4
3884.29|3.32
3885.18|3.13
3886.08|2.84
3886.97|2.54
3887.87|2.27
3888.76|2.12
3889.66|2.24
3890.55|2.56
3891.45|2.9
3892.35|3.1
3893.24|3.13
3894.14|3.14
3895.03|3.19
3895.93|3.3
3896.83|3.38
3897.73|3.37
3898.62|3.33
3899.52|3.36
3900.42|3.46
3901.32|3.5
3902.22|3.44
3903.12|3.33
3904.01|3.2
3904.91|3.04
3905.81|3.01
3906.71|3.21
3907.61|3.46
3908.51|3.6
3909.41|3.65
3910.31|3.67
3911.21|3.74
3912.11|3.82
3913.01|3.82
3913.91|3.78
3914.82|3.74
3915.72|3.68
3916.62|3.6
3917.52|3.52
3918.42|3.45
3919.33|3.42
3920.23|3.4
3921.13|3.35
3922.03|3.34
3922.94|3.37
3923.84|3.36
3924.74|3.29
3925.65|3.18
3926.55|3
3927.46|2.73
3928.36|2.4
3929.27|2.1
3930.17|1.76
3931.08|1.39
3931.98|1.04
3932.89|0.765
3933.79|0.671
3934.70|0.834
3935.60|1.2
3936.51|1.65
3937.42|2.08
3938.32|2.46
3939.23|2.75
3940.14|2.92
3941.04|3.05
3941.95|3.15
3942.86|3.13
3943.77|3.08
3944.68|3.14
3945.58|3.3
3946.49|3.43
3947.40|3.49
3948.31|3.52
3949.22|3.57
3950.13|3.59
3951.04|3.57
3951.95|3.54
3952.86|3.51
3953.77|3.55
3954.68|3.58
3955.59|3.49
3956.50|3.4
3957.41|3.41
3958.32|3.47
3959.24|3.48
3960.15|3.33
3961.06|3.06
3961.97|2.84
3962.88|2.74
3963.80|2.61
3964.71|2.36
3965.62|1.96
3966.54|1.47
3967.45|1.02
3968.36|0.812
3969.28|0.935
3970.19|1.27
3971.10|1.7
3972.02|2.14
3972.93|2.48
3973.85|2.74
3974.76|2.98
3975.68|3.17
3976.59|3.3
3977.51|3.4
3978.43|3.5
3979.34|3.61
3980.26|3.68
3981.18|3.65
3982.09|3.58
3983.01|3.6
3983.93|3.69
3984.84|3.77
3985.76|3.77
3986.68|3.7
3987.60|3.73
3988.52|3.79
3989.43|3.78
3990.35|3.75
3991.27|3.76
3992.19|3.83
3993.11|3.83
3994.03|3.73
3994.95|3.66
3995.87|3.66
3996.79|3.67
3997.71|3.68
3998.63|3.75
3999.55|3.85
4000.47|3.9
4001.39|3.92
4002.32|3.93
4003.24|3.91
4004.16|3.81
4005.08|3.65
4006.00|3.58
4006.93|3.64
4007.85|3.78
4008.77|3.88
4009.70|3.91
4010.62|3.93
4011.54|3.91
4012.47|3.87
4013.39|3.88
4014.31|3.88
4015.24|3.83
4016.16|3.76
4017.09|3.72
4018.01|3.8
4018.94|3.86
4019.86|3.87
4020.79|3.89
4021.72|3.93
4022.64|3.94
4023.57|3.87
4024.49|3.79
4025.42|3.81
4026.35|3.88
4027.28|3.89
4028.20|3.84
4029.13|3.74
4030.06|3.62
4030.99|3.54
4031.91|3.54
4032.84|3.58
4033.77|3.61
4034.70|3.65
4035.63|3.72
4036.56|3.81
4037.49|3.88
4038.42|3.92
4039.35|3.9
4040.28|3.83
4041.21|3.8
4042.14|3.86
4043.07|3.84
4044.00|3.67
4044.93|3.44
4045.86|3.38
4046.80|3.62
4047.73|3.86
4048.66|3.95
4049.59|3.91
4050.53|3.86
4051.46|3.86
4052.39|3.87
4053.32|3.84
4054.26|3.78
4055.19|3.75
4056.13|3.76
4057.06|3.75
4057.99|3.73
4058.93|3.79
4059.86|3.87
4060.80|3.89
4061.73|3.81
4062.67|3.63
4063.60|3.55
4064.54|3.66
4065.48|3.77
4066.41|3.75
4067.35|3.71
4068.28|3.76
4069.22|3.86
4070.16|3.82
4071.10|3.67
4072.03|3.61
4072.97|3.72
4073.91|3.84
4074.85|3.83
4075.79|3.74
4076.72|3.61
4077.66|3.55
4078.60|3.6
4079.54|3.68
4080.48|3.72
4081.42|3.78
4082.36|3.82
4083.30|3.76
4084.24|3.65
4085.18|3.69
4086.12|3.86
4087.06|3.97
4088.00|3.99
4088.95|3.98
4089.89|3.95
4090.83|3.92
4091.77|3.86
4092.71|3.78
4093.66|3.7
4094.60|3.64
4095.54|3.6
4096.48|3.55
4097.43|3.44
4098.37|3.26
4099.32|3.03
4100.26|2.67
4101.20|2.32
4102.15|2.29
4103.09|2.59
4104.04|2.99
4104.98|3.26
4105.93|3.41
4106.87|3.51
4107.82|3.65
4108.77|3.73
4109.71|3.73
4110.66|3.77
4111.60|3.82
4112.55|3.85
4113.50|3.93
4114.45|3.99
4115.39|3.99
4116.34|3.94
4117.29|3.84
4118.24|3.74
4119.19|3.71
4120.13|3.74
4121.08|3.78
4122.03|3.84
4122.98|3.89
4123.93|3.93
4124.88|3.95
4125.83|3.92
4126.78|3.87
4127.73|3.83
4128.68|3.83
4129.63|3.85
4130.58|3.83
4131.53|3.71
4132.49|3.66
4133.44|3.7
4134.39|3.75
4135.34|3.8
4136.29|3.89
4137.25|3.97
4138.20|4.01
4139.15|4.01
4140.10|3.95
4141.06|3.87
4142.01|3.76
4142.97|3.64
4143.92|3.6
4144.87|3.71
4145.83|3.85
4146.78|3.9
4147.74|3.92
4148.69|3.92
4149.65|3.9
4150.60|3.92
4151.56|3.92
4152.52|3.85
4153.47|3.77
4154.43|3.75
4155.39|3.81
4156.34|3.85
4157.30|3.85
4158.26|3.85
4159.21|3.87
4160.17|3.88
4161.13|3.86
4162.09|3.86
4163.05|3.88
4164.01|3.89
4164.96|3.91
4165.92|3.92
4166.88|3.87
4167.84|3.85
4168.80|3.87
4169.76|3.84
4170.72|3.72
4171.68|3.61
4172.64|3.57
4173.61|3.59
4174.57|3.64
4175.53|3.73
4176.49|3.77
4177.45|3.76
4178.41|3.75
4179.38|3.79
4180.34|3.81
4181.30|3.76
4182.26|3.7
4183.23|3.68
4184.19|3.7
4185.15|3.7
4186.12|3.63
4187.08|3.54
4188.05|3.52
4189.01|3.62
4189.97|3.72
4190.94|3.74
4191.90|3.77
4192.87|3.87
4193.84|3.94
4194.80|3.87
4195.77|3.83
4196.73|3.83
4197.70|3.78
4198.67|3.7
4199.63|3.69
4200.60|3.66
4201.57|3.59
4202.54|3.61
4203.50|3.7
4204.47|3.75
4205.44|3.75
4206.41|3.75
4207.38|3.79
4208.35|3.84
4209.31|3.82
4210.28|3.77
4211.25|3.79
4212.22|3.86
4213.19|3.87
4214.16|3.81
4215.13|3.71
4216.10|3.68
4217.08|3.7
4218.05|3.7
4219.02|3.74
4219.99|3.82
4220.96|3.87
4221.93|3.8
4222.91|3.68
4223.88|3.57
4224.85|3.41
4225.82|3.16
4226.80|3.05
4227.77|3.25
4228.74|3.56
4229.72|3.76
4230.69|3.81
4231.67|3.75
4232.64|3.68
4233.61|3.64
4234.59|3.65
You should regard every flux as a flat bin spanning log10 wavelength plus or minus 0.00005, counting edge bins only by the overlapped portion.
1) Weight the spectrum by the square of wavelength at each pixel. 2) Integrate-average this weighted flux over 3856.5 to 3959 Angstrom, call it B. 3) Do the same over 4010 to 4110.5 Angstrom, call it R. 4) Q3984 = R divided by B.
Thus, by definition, 1.26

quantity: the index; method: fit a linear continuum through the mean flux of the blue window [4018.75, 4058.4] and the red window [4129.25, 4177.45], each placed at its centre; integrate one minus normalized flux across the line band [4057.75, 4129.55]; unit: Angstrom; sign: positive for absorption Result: 2.4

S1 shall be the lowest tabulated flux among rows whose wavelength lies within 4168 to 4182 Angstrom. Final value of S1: 3.57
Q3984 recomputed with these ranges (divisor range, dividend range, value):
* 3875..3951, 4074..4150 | 1.34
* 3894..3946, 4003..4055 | 1.35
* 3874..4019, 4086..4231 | 1.30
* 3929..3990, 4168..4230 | 1.48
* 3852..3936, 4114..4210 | 1.36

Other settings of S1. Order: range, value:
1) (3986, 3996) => 3.66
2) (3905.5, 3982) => 0.671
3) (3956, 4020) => 0.812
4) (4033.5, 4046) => 3.38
